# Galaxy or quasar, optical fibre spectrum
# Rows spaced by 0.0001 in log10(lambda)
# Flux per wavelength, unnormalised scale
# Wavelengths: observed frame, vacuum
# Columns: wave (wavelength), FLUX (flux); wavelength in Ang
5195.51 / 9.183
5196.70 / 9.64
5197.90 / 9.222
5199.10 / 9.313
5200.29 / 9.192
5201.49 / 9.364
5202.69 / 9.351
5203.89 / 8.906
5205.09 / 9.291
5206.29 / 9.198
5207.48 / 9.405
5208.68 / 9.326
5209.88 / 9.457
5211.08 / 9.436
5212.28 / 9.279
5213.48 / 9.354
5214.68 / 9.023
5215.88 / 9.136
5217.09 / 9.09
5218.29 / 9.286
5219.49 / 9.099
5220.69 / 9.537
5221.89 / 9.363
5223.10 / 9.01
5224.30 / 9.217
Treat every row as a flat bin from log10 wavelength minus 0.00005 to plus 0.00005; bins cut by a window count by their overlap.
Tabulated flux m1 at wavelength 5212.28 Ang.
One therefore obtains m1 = 9.279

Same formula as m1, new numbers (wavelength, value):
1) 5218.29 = 9.286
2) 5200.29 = 9.192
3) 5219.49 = 9.099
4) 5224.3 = 9.217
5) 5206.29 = 9.198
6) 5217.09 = 9.09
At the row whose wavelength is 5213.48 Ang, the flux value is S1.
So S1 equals 9.354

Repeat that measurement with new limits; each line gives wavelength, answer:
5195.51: 9.183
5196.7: 9.64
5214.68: 9.023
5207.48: 9.405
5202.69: 9.351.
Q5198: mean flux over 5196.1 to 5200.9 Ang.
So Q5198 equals 9.35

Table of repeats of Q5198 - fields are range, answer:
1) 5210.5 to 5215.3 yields 9.28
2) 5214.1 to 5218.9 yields 9.12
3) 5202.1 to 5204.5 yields 9.11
